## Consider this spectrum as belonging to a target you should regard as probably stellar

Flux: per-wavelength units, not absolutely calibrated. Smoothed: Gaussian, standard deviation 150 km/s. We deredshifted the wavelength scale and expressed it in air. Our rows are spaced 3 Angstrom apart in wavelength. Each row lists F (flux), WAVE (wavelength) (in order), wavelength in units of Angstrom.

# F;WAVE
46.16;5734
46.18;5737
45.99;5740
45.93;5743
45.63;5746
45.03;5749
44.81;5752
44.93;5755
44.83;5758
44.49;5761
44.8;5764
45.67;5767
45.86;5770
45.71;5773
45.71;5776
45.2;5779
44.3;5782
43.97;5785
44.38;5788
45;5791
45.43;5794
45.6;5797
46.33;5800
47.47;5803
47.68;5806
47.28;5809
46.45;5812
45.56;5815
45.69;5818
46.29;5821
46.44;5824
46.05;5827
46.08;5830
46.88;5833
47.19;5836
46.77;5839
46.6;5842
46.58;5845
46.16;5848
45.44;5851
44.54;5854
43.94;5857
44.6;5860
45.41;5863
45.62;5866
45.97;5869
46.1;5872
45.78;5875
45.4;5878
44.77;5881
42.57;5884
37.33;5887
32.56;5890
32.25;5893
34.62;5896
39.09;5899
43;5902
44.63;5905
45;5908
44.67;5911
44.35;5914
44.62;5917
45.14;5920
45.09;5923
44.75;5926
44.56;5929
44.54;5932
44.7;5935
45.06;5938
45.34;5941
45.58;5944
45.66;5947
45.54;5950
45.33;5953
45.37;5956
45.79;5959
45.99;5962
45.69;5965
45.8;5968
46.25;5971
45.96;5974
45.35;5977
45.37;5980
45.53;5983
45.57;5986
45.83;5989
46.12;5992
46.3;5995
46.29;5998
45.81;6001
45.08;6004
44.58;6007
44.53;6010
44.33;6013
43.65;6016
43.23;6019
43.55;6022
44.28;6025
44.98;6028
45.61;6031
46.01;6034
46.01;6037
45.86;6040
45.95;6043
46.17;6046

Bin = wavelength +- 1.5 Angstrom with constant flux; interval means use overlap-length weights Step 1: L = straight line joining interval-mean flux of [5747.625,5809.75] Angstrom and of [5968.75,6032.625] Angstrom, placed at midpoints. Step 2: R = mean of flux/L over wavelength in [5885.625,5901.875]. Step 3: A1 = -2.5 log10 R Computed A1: 0.25 mag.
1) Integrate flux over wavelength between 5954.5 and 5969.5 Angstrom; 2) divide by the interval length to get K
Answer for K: 45.7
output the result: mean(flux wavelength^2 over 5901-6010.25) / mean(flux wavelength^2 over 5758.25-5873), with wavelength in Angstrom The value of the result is 1.04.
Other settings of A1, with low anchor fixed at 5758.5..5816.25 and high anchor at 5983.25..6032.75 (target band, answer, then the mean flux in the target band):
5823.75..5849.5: -0.025 mag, 46.5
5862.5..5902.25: 0.101 mag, 41.3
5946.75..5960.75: -0.009 mag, 45.5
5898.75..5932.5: 0.023 mag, 44.3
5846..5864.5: 0.009 mag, 45.1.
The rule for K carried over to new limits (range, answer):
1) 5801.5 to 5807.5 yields 47.6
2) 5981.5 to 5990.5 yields 45.6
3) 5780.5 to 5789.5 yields 44.2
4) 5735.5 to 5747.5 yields 45.9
